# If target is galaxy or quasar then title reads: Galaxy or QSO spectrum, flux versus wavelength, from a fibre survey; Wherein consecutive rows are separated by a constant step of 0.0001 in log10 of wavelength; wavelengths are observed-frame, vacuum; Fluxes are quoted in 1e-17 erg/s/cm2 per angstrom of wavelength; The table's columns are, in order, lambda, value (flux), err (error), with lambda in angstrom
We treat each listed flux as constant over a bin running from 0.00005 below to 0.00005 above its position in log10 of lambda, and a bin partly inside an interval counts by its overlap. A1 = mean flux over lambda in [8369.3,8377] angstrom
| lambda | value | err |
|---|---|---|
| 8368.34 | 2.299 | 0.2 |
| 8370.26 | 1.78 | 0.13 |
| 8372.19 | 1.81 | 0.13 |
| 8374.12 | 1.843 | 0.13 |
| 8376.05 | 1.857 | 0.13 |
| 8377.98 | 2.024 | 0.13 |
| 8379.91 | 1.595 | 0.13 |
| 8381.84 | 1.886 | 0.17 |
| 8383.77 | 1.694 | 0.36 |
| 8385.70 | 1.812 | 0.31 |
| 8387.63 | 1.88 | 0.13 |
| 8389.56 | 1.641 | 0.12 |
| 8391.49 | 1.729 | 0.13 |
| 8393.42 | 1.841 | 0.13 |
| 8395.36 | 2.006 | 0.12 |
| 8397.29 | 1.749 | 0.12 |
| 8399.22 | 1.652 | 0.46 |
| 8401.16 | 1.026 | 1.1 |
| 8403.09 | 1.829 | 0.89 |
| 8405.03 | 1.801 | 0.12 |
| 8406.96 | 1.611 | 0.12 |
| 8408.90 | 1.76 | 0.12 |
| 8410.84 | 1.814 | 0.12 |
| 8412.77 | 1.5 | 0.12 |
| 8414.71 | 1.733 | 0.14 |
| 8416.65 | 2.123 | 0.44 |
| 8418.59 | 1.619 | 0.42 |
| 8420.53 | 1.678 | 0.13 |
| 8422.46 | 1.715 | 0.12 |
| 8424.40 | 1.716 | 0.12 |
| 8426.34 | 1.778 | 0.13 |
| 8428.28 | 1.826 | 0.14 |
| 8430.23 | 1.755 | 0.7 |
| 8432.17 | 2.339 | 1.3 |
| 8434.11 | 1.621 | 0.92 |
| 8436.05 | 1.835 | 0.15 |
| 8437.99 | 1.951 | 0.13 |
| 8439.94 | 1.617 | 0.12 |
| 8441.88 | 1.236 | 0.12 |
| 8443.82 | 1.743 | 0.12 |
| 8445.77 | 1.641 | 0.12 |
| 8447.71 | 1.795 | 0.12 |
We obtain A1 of 1.82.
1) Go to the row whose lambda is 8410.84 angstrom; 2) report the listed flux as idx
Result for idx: 1.814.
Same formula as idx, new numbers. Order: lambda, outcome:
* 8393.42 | 1.841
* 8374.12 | 1.843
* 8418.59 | 1.619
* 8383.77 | 1.694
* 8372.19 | 1.81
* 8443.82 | 1.743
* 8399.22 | 1.652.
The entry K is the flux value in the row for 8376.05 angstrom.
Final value 1.857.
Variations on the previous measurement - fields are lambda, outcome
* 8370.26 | 1.78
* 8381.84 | 1.886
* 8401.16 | 1.026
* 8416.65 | 2.123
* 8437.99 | 1.951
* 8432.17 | 2.339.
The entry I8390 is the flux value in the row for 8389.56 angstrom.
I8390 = 1.641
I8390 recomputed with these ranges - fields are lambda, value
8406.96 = 1.611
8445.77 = 1.641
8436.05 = 1.835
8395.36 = 2.006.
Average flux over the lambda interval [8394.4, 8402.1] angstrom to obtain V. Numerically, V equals 1.61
